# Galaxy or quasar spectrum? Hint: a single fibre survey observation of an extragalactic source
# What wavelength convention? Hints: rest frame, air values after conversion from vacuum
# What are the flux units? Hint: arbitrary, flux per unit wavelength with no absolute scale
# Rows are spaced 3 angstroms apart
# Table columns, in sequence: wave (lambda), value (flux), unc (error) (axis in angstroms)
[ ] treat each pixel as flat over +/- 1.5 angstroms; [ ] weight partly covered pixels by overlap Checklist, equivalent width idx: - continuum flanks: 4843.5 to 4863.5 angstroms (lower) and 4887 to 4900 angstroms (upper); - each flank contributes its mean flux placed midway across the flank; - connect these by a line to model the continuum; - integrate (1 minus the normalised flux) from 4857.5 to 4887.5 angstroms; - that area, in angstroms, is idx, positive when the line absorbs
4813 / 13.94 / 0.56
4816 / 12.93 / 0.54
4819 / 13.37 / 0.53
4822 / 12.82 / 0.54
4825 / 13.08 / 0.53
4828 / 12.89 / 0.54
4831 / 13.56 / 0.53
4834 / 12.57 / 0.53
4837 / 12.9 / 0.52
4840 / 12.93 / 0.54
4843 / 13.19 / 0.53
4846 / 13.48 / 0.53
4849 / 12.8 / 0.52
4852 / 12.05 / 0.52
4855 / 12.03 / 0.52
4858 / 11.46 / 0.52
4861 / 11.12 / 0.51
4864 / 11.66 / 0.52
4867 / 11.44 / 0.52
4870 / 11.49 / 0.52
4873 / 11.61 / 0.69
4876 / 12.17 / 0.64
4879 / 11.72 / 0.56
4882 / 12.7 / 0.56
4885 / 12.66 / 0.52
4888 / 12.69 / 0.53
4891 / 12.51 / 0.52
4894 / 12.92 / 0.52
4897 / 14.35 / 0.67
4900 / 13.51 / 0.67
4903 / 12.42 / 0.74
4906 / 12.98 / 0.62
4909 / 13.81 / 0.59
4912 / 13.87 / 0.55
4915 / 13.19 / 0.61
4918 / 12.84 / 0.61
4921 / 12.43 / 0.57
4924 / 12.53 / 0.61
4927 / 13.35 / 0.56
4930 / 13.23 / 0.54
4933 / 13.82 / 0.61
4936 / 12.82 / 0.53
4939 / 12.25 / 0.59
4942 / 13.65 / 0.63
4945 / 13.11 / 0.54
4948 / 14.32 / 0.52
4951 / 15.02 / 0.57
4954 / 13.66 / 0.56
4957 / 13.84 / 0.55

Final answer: 1.9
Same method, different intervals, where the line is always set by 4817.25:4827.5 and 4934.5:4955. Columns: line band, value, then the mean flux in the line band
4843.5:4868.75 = 2.2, 12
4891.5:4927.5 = 0.7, 13.2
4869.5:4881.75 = 1.3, 11.9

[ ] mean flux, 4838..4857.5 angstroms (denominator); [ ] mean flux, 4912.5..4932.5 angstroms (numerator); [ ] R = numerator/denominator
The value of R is 1.03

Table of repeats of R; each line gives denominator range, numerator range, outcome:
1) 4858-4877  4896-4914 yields 1.16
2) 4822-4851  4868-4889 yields 0.93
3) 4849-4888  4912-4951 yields 1.11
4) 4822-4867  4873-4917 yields 1.03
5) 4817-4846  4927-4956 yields 1.04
